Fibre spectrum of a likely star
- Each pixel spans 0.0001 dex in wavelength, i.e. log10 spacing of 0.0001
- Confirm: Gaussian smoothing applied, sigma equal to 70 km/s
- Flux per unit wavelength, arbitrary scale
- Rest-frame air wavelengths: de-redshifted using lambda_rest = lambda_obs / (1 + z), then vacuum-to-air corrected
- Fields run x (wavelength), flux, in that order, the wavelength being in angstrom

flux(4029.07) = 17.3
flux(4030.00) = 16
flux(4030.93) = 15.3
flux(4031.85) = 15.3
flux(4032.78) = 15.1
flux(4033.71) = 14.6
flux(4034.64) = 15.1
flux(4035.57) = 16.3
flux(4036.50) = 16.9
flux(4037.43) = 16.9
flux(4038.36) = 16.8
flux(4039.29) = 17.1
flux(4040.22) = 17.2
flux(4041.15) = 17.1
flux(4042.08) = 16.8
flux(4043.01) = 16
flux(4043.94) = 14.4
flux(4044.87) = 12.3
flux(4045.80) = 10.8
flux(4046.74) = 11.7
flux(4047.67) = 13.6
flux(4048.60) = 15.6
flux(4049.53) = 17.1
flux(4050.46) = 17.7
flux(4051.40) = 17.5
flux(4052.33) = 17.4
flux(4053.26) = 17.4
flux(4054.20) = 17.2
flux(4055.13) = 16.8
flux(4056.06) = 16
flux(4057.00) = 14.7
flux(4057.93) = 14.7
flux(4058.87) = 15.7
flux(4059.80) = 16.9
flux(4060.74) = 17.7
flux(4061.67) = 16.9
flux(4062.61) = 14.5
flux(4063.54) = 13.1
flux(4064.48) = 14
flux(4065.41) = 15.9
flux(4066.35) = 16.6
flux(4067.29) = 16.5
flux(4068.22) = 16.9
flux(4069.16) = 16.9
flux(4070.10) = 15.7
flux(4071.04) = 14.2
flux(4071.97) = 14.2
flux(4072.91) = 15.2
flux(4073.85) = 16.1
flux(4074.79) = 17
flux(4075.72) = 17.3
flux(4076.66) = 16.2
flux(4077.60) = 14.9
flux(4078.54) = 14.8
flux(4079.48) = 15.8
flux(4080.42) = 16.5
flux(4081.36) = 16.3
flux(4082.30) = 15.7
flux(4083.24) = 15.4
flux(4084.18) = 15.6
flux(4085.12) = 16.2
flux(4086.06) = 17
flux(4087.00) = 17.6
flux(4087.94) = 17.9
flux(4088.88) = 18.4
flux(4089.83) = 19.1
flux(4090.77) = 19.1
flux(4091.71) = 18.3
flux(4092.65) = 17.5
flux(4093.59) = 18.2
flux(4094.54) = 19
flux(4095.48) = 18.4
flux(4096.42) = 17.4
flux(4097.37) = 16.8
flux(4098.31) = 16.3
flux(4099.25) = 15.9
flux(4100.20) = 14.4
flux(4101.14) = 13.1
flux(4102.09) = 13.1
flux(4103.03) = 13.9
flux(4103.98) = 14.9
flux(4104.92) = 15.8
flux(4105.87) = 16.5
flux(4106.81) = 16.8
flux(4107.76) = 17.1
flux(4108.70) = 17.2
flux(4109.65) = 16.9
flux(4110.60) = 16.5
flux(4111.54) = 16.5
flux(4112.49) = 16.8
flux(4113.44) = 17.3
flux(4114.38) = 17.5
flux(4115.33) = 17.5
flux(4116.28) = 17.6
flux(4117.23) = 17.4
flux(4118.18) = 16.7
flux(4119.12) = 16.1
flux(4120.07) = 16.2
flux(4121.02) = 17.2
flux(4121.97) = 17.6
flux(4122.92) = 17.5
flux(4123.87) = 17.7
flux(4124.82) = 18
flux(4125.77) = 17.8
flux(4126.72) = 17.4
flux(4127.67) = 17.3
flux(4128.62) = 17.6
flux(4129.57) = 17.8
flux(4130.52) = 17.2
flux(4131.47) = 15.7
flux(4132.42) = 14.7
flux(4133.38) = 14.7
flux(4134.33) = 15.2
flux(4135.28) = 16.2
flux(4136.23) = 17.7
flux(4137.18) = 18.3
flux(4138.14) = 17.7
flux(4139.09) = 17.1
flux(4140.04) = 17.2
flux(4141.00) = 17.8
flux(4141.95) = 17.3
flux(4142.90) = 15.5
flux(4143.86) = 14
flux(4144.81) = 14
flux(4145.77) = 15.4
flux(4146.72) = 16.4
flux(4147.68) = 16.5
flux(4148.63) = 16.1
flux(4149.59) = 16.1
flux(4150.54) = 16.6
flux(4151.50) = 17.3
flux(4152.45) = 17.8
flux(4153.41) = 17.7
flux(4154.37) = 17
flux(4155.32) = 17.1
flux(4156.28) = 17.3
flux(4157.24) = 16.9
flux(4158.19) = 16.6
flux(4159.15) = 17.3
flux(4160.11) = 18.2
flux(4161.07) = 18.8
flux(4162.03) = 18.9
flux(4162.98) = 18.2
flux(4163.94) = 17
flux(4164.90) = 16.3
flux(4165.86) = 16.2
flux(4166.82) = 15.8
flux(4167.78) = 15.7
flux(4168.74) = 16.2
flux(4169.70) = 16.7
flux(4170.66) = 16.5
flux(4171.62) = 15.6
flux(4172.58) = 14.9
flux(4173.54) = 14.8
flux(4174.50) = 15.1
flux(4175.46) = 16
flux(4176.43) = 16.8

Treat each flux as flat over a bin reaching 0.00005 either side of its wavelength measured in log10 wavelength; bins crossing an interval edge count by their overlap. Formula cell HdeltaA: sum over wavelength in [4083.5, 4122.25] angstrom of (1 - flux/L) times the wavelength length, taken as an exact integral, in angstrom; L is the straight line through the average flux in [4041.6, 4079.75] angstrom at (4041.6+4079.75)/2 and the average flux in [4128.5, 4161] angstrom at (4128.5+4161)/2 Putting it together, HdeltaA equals -1.6 angstrom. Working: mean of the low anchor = 15.6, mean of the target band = 16.8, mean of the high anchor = 16.7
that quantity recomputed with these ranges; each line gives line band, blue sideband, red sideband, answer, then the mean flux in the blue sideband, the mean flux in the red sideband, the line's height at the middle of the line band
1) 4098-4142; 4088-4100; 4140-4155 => 1.26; 17.8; 16.4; 17.1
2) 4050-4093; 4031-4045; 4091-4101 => 0.68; 15.9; 17.1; 16.6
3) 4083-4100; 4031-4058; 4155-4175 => -1.40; 15.7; 16.7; 16.1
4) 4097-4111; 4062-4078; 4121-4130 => 0.97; 15.6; 17.6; 16.8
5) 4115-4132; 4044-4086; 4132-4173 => -0.96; 15.7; 16.6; 16.3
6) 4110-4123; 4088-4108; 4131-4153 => -0.38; 16.7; 16.3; 16.5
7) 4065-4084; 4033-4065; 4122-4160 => 0.13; 15.7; 16.8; 16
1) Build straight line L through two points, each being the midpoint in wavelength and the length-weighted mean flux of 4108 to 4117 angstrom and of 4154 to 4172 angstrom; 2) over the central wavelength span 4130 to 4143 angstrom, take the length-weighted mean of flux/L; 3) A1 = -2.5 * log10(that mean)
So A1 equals 0.03 mag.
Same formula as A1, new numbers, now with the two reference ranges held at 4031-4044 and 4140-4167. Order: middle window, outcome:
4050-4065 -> 0.01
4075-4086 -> 0.03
